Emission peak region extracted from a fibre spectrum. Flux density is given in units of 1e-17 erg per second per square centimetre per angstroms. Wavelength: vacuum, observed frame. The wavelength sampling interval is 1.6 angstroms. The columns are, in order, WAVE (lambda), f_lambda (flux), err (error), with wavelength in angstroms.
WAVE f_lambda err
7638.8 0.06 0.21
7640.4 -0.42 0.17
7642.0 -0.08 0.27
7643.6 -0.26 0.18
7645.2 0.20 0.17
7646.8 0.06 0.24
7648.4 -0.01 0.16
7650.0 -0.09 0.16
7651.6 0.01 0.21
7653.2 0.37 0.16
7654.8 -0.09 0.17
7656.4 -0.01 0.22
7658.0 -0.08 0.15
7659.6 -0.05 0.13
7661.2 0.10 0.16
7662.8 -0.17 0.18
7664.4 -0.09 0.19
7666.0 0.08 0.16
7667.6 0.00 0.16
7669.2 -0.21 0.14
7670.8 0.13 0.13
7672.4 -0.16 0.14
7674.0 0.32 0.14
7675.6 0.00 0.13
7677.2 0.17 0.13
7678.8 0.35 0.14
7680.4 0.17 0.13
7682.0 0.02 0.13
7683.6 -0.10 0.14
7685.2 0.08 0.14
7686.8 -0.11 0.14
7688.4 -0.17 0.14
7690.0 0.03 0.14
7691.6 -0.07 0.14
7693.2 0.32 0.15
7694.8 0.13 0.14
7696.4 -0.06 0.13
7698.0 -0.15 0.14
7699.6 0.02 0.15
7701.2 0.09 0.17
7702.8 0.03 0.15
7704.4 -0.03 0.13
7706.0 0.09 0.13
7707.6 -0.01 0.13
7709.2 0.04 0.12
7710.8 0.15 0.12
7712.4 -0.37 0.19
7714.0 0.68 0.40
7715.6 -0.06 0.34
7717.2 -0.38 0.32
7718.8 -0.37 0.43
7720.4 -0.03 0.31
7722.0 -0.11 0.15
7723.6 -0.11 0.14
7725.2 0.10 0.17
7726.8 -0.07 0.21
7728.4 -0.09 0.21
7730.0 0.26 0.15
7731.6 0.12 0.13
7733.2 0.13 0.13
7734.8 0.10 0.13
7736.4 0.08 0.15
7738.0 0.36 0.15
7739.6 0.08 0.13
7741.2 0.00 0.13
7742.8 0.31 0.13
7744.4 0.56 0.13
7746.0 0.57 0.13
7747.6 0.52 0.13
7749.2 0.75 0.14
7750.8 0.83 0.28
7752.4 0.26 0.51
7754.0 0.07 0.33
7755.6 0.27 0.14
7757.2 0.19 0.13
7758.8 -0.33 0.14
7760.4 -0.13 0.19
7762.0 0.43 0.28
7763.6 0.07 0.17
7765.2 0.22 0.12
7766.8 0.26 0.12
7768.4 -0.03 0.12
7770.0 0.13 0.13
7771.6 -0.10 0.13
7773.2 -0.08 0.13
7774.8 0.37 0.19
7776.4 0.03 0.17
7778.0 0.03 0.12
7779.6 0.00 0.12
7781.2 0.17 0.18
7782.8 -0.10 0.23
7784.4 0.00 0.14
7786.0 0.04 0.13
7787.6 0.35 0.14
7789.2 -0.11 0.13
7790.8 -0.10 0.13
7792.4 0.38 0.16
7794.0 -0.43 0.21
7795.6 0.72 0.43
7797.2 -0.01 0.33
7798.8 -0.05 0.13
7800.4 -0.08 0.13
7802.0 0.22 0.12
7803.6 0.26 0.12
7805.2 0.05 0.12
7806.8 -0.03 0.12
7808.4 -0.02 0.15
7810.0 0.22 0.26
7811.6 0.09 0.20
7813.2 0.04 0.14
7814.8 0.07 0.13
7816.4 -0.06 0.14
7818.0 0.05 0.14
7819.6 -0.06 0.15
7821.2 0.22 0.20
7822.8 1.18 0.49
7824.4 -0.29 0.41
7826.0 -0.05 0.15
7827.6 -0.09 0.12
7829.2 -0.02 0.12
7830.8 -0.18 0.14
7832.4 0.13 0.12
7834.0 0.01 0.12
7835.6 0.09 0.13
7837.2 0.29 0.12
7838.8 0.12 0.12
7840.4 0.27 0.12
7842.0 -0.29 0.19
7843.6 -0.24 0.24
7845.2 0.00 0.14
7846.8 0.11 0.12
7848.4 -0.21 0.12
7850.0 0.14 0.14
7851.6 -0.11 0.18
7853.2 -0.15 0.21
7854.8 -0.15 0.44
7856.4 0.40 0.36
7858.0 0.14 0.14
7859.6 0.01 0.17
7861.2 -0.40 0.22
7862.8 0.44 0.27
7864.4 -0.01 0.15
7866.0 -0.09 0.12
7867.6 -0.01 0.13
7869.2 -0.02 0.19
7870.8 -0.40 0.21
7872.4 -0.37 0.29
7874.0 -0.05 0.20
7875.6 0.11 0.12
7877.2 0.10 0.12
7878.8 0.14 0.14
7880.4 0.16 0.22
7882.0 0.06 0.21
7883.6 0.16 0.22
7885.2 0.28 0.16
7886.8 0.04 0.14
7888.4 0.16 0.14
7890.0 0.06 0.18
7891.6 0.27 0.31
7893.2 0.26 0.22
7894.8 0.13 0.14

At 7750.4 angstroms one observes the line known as [O II] 3727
